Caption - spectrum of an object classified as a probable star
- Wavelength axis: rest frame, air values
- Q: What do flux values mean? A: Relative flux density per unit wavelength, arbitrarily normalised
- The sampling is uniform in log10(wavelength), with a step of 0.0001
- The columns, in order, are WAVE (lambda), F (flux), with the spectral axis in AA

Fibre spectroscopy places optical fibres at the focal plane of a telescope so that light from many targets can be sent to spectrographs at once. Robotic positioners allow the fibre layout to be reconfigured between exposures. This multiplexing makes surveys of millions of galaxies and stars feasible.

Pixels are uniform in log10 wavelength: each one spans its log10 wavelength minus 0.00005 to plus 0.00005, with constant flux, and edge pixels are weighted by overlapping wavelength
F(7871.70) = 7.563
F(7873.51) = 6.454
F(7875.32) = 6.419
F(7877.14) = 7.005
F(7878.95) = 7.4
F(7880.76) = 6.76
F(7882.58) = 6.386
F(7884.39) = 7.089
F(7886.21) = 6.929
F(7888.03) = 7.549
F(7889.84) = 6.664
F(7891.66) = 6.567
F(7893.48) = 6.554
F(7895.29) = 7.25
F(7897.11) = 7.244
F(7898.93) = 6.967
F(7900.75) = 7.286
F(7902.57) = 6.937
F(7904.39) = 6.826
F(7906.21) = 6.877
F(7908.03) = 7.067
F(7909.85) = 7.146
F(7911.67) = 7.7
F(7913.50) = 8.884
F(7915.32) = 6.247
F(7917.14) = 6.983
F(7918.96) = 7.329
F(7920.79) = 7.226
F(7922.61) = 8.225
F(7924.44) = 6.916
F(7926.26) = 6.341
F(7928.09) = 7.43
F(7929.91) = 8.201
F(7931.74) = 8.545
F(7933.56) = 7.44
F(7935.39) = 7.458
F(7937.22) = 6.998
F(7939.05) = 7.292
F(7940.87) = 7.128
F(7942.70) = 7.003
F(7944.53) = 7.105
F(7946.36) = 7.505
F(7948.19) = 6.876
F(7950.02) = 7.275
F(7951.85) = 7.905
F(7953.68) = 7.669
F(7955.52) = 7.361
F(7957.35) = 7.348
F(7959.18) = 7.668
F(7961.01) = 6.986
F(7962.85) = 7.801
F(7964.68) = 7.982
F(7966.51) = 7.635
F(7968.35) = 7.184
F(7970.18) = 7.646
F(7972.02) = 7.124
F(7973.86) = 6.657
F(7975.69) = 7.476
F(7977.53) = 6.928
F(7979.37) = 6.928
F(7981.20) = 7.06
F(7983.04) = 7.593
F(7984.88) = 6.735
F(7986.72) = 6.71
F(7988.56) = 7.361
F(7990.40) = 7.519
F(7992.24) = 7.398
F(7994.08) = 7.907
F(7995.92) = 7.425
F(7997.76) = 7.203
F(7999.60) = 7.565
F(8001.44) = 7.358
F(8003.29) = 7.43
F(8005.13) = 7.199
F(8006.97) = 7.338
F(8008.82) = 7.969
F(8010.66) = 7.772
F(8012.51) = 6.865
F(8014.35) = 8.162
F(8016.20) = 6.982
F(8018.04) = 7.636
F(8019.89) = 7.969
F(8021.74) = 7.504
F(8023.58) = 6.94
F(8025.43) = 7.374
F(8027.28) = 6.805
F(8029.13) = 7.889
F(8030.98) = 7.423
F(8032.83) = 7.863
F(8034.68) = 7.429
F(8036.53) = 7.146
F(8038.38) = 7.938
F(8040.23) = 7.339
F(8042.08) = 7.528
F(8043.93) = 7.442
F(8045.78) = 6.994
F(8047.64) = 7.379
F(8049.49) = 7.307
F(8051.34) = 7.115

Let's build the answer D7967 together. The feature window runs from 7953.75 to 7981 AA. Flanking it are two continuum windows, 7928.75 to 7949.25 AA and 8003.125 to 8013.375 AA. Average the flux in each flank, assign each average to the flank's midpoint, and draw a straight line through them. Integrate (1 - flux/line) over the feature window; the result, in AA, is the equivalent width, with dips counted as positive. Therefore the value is 0.3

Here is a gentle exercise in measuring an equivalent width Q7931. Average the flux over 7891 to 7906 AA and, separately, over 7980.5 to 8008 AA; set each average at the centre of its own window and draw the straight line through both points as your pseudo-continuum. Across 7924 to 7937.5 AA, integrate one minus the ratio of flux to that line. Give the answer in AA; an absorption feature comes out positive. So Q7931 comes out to -0.7 AA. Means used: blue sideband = 6.96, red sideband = 7.32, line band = 7.45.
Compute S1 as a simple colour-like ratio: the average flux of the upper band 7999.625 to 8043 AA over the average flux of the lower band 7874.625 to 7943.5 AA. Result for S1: 1.04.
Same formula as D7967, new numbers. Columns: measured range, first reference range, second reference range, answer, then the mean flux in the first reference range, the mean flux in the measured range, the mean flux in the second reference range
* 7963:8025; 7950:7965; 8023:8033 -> 0.64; 7.55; 7.37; 7.36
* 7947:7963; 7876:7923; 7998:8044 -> -0.32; 7.1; 7.41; 7.47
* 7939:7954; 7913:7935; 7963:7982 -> 0.17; 7.46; 7.3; 7.29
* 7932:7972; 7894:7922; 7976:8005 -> -0.91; 7.2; 7.41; 7.28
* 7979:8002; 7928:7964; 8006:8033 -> 0.55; 7.45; 7.3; 7.49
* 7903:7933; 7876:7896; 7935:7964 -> -0.99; 6.91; 7.37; 7.34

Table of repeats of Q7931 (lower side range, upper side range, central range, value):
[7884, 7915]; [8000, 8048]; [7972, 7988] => 0.7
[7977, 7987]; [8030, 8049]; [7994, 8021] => -1.1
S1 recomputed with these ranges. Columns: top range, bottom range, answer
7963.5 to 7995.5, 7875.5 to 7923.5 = 1.03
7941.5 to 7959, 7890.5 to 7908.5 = 1.06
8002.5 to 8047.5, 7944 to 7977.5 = 1.01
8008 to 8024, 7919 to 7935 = 1.00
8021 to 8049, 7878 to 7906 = 1.06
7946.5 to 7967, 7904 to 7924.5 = 1.03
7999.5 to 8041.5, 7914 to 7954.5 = 1.02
